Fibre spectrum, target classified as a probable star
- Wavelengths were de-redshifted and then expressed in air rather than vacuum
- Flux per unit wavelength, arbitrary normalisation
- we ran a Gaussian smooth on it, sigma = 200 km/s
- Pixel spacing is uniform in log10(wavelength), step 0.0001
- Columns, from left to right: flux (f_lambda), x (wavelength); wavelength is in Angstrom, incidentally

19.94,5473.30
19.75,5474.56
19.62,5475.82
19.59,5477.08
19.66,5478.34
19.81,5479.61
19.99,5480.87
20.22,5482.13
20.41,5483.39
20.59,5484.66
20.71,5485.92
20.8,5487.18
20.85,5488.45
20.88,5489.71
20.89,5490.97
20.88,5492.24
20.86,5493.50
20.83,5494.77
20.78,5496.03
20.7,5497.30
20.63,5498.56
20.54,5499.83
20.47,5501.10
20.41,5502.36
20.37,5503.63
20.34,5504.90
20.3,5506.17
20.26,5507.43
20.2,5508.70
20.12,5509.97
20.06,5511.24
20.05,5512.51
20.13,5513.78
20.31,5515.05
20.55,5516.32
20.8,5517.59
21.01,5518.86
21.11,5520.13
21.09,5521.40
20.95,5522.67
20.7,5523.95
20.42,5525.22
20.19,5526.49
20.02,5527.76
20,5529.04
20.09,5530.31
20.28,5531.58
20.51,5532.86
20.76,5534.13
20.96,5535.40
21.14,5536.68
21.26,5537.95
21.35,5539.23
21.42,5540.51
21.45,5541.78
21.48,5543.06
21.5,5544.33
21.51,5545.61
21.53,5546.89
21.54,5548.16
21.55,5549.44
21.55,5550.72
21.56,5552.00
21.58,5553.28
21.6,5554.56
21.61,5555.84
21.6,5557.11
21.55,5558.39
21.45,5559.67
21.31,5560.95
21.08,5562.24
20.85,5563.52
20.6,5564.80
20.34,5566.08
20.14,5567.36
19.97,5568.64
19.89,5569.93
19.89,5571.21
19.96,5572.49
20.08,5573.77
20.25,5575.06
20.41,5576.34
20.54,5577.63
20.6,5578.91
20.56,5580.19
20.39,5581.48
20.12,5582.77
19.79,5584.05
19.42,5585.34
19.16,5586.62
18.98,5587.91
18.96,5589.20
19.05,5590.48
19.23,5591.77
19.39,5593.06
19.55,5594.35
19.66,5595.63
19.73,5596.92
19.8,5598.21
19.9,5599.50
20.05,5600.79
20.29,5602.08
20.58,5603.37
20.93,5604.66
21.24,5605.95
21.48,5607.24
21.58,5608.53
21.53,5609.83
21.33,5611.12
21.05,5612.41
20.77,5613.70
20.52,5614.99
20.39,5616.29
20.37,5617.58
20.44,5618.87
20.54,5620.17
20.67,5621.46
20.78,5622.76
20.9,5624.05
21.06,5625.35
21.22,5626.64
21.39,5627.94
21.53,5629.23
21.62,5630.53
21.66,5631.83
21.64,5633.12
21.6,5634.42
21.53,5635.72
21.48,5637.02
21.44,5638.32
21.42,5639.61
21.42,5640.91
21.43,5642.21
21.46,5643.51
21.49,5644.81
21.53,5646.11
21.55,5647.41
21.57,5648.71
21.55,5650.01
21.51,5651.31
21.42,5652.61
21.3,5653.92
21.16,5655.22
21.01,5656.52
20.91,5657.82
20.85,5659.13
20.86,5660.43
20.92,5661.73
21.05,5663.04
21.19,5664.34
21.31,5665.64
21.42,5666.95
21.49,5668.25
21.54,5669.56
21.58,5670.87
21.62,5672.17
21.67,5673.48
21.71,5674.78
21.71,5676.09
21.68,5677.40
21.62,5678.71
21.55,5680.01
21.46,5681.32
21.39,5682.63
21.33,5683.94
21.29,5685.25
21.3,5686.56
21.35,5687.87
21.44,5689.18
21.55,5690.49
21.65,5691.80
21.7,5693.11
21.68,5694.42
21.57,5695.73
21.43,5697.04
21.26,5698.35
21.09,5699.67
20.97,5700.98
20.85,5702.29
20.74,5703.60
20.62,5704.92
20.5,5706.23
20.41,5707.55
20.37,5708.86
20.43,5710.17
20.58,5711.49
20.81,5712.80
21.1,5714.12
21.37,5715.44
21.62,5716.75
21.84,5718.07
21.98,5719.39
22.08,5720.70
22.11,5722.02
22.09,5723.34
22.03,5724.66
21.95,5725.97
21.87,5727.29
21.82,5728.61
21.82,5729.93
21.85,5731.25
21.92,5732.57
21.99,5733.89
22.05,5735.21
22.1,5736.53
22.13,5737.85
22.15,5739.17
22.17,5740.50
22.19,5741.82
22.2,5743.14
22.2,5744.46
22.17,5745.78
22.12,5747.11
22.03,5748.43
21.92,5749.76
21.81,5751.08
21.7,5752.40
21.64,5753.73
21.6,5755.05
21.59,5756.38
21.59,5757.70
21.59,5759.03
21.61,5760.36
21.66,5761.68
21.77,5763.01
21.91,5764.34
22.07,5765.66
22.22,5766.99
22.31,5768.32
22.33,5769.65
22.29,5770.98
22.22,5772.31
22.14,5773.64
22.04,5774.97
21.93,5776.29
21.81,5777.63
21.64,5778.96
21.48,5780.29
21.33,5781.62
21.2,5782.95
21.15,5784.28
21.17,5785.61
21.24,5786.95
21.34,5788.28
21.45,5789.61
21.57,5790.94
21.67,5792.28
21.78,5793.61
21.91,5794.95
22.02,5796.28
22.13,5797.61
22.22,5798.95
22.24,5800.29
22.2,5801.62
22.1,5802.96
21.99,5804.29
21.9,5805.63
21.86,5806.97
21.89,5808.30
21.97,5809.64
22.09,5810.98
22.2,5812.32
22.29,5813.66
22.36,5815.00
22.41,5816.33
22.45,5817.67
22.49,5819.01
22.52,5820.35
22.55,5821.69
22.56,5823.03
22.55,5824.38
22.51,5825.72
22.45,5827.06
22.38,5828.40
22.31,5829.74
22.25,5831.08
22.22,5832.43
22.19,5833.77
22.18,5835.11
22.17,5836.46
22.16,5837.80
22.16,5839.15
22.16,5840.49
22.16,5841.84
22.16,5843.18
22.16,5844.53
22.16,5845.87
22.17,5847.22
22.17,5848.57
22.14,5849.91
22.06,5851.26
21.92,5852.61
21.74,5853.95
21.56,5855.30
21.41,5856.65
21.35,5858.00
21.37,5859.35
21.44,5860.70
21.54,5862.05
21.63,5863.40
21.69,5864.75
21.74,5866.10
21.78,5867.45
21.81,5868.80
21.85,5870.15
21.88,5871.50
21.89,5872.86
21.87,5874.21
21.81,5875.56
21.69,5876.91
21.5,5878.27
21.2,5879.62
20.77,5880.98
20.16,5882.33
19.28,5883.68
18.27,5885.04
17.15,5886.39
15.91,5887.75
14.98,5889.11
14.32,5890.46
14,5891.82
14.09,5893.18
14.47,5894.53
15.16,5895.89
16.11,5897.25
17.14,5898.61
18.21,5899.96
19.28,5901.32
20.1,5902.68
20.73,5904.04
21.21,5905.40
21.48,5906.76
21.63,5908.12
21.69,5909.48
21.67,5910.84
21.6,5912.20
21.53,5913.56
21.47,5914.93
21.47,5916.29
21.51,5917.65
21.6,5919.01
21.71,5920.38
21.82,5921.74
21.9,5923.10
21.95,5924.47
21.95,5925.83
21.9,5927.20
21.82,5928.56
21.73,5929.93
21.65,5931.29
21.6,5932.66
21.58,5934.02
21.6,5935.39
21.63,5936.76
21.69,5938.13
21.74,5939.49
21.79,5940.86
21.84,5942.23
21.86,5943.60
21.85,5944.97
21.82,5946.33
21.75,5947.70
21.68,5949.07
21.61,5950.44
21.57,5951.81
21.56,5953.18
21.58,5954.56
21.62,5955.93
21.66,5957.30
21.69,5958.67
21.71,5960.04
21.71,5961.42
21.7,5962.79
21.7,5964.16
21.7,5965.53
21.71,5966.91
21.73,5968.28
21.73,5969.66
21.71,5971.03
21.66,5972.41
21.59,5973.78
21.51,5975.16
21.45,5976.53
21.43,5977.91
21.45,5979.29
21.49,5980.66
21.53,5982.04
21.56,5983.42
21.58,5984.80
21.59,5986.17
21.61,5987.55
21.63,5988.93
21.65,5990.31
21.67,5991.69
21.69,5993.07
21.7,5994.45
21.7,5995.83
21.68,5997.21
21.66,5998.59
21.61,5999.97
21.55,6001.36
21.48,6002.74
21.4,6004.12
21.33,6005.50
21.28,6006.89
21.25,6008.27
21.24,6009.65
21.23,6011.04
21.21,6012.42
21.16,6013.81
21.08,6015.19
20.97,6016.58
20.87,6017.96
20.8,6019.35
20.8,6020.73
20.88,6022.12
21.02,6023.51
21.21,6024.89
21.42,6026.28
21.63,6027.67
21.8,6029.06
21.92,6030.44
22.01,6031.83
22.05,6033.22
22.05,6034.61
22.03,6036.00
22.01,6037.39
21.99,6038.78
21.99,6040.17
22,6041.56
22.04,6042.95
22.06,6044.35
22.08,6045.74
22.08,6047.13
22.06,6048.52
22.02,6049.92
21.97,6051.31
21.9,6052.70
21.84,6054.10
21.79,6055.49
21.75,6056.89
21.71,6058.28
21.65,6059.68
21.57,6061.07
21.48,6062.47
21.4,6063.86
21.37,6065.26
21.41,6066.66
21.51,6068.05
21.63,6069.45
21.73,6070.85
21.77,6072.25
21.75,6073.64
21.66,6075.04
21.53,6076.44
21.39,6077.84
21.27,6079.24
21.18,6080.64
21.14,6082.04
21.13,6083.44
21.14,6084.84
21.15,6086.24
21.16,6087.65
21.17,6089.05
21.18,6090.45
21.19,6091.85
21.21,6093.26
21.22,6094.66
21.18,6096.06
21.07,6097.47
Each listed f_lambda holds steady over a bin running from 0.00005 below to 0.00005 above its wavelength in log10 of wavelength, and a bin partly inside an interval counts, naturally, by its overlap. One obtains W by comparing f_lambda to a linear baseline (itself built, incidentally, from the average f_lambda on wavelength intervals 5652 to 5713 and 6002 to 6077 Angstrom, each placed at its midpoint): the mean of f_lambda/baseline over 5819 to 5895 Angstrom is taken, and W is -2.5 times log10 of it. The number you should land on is 0.022 mag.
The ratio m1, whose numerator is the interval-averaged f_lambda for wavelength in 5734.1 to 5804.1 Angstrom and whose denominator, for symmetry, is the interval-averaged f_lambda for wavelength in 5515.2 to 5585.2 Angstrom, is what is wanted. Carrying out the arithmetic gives 1.1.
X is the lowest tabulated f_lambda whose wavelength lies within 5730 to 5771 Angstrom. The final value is 21.59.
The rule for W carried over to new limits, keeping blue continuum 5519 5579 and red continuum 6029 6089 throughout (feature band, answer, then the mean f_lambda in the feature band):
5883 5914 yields 0.175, 18.2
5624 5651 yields -0.023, 21.5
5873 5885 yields 0.024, 20.9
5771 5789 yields -0.019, 21.6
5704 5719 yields 0.013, 20.9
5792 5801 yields -0.037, 22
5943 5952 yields -0.012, 21.8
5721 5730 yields -0.040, 22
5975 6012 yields 0.004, 21.5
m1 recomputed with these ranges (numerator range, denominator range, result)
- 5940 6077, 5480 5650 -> 1.04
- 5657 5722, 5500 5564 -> 1.02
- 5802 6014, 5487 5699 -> 1.02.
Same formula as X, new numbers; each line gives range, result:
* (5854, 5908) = 14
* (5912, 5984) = 21.43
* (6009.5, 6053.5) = 20.8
